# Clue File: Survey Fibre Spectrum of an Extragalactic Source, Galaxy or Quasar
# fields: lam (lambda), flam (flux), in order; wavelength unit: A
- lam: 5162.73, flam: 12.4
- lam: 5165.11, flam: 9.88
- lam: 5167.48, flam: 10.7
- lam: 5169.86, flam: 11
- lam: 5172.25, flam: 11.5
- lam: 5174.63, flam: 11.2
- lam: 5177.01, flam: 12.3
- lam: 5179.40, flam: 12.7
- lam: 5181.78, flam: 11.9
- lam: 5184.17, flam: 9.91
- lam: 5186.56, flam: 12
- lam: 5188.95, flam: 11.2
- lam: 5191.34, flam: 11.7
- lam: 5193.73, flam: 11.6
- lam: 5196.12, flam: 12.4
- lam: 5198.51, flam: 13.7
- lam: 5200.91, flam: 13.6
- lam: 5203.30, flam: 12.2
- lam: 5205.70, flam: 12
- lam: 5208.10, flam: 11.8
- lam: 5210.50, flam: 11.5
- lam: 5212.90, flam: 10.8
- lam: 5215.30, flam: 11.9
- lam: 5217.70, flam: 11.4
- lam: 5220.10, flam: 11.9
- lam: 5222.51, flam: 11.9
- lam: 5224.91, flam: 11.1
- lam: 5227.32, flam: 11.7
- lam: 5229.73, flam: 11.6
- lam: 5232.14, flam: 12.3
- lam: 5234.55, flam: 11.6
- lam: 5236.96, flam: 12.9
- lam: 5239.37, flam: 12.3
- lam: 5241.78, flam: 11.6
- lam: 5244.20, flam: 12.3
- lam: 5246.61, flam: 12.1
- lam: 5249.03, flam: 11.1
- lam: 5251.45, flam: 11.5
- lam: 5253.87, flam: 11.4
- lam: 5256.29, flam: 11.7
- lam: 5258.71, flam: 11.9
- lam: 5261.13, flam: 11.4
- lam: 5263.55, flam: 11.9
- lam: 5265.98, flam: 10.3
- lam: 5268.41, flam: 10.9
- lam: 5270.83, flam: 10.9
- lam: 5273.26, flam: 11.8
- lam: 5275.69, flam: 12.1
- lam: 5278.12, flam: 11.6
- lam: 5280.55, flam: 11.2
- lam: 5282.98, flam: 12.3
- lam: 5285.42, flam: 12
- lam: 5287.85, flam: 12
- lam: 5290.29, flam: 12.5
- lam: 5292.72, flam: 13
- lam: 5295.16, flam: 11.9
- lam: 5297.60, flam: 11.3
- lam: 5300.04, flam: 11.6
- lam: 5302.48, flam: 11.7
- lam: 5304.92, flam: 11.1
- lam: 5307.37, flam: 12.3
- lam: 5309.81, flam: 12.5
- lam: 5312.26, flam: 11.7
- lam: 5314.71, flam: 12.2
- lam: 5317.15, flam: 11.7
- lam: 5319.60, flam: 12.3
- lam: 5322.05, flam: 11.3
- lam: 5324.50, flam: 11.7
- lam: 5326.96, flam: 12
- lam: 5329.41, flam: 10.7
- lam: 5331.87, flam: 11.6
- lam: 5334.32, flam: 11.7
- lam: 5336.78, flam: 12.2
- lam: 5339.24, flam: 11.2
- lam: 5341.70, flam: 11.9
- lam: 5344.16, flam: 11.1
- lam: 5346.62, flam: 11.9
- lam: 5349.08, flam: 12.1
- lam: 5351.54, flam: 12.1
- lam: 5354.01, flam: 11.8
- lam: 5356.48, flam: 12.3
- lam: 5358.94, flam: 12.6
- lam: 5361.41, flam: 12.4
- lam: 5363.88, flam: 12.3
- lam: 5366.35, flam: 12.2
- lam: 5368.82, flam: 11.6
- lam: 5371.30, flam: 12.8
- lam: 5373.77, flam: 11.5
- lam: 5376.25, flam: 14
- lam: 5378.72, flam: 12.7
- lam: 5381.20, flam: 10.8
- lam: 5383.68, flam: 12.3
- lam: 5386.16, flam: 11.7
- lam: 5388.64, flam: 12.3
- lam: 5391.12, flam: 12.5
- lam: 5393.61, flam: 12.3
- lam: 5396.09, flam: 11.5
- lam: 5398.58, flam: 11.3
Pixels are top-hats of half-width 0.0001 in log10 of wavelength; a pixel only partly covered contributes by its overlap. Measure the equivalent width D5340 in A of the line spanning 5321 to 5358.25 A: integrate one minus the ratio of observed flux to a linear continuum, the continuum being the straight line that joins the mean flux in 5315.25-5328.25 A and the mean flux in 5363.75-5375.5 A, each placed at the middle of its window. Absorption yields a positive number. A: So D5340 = 0.67 A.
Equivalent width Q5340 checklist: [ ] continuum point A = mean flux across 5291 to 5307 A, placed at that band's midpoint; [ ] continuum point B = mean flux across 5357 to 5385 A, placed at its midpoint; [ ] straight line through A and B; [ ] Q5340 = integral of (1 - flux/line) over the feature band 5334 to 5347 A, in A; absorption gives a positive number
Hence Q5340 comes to 0.5 A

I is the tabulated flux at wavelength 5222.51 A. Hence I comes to 11.9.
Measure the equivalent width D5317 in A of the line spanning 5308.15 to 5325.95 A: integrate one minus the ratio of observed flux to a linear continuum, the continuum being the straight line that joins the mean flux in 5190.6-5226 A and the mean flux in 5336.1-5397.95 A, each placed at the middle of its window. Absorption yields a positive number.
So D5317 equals 0.2 A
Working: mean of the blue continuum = 12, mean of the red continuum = 12.1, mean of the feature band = 11.9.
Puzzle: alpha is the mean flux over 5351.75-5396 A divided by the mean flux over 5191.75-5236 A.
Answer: 1.0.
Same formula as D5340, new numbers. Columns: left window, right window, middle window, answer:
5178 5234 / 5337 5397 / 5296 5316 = 0.3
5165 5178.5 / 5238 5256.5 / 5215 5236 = -0.2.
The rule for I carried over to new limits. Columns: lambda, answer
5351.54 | 12.1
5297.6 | 11.3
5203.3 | 12.2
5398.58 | 11.3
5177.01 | 12.3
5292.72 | 13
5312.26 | 11.7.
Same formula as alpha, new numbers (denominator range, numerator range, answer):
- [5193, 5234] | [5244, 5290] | 0.97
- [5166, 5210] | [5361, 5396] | 1.03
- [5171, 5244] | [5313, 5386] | 1.01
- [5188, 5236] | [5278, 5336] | 0.99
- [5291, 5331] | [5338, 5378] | 1.03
